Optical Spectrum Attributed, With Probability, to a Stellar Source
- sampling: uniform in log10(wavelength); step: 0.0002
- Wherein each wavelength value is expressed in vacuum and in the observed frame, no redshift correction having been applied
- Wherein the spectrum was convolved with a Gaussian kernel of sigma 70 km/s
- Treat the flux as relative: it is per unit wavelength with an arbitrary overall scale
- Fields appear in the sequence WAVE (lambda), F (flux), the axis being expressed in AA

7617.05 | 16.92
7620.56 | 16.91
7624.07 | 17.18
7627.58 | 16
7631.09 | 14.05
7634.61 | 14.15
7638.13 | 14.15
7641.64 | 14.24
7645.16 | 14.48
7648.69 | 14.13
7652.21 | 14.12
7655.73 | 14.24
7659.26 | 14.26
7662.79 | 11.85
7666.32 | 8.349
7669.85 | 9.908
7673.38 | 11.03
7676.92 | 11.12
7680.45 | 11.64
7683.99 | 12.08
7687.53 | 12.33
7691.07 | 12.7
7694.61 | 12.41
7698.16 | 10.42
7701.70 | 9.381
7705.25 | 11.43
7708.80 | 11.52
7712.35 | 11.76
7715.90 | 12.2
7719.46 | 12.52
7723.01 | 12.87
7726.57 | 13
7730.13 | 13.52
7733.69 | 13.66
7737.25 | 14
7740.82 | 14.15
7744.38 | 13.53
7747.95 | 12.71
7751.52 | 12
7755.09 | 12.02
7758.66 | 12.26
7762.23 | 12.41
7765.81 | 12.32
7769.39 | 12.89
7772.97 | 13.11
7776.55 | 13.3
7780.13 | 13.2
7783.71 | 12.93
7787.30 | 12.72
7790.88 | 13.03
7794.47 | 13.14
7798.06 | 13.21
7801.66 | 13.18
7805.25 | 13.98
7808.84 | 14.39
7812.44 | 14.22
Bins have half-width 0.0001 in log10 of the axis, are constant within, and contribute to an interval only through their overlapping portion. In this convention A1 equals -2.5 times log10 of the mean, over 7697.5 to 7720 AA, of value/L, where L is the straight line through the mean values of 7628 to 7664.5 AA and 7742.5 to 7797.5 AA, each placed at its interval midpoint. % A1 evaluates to 0.19 mag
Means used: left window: 14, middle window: 11.3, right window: 12.8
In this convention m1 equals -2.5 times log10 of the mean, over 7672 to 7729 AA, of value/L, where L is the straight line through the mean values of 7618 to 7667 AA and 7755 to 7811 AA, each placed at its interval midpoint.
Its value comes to 0.17 mag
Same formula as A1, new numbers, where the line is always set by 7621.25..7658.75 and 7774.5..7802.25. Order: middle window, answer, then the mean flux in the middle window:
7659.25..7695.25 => 0.24 mag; 11.5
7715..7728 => 0.09 mag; 12.7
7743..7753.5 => 0.07 mag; 12.7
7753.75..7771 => 0.08 mag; 12.4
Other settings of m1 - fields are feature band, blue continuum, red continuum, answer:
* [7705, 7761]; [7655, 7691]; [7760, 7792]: -0.032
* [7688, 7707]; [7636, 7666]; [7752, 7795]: 0.175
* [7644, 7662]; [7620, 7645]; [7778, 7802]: 0.056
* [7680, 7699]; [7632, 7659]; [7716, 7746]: 0.147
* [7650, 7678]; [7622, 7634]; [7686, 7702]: 0.135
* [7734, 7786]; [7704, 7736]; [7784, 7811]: 0.002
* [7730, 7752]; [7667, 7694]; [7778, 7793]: -0.093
